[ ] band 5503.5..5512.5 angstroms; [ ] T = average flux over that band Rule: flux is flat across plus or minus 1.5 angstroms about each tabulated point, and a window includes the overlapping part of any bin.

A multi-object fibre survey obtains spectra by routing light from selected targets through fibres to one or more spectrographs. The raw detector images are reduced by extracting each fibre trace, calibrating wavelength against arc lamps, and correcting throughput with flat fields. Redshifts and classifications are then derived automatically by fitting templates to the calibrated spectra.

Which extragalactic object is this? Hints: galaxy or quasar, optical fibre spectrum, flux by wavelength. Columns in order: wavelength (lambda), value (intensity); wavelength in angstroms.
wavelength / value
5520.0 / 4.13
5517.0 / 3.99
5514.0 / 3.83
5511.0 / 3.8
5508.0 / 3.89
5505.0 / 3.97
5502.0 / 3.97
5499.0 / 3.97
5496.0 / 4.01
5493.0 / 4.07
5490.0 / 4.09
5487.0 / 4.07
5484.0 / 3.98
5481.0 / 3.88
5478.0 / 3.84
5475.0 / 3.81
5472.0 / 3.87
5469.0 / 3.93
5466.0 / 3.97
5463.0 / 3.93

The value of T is 3.89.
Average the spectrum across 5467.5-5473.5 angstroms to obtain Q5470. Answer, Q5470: 3.9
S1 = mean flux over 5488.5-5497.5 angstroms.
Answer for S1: 4.06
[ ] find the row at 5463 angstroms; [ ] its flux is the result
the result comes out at 3.93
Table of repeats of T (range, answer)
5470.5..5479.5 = 3.84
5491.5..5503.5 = 4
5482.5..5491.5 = 4.05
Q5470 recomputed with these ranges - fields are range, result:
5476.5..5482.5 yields 3.86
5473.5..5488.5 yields 3.92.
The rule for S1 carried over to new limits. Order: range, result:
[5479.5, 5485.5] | 3.93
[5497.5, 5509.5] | 3.95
